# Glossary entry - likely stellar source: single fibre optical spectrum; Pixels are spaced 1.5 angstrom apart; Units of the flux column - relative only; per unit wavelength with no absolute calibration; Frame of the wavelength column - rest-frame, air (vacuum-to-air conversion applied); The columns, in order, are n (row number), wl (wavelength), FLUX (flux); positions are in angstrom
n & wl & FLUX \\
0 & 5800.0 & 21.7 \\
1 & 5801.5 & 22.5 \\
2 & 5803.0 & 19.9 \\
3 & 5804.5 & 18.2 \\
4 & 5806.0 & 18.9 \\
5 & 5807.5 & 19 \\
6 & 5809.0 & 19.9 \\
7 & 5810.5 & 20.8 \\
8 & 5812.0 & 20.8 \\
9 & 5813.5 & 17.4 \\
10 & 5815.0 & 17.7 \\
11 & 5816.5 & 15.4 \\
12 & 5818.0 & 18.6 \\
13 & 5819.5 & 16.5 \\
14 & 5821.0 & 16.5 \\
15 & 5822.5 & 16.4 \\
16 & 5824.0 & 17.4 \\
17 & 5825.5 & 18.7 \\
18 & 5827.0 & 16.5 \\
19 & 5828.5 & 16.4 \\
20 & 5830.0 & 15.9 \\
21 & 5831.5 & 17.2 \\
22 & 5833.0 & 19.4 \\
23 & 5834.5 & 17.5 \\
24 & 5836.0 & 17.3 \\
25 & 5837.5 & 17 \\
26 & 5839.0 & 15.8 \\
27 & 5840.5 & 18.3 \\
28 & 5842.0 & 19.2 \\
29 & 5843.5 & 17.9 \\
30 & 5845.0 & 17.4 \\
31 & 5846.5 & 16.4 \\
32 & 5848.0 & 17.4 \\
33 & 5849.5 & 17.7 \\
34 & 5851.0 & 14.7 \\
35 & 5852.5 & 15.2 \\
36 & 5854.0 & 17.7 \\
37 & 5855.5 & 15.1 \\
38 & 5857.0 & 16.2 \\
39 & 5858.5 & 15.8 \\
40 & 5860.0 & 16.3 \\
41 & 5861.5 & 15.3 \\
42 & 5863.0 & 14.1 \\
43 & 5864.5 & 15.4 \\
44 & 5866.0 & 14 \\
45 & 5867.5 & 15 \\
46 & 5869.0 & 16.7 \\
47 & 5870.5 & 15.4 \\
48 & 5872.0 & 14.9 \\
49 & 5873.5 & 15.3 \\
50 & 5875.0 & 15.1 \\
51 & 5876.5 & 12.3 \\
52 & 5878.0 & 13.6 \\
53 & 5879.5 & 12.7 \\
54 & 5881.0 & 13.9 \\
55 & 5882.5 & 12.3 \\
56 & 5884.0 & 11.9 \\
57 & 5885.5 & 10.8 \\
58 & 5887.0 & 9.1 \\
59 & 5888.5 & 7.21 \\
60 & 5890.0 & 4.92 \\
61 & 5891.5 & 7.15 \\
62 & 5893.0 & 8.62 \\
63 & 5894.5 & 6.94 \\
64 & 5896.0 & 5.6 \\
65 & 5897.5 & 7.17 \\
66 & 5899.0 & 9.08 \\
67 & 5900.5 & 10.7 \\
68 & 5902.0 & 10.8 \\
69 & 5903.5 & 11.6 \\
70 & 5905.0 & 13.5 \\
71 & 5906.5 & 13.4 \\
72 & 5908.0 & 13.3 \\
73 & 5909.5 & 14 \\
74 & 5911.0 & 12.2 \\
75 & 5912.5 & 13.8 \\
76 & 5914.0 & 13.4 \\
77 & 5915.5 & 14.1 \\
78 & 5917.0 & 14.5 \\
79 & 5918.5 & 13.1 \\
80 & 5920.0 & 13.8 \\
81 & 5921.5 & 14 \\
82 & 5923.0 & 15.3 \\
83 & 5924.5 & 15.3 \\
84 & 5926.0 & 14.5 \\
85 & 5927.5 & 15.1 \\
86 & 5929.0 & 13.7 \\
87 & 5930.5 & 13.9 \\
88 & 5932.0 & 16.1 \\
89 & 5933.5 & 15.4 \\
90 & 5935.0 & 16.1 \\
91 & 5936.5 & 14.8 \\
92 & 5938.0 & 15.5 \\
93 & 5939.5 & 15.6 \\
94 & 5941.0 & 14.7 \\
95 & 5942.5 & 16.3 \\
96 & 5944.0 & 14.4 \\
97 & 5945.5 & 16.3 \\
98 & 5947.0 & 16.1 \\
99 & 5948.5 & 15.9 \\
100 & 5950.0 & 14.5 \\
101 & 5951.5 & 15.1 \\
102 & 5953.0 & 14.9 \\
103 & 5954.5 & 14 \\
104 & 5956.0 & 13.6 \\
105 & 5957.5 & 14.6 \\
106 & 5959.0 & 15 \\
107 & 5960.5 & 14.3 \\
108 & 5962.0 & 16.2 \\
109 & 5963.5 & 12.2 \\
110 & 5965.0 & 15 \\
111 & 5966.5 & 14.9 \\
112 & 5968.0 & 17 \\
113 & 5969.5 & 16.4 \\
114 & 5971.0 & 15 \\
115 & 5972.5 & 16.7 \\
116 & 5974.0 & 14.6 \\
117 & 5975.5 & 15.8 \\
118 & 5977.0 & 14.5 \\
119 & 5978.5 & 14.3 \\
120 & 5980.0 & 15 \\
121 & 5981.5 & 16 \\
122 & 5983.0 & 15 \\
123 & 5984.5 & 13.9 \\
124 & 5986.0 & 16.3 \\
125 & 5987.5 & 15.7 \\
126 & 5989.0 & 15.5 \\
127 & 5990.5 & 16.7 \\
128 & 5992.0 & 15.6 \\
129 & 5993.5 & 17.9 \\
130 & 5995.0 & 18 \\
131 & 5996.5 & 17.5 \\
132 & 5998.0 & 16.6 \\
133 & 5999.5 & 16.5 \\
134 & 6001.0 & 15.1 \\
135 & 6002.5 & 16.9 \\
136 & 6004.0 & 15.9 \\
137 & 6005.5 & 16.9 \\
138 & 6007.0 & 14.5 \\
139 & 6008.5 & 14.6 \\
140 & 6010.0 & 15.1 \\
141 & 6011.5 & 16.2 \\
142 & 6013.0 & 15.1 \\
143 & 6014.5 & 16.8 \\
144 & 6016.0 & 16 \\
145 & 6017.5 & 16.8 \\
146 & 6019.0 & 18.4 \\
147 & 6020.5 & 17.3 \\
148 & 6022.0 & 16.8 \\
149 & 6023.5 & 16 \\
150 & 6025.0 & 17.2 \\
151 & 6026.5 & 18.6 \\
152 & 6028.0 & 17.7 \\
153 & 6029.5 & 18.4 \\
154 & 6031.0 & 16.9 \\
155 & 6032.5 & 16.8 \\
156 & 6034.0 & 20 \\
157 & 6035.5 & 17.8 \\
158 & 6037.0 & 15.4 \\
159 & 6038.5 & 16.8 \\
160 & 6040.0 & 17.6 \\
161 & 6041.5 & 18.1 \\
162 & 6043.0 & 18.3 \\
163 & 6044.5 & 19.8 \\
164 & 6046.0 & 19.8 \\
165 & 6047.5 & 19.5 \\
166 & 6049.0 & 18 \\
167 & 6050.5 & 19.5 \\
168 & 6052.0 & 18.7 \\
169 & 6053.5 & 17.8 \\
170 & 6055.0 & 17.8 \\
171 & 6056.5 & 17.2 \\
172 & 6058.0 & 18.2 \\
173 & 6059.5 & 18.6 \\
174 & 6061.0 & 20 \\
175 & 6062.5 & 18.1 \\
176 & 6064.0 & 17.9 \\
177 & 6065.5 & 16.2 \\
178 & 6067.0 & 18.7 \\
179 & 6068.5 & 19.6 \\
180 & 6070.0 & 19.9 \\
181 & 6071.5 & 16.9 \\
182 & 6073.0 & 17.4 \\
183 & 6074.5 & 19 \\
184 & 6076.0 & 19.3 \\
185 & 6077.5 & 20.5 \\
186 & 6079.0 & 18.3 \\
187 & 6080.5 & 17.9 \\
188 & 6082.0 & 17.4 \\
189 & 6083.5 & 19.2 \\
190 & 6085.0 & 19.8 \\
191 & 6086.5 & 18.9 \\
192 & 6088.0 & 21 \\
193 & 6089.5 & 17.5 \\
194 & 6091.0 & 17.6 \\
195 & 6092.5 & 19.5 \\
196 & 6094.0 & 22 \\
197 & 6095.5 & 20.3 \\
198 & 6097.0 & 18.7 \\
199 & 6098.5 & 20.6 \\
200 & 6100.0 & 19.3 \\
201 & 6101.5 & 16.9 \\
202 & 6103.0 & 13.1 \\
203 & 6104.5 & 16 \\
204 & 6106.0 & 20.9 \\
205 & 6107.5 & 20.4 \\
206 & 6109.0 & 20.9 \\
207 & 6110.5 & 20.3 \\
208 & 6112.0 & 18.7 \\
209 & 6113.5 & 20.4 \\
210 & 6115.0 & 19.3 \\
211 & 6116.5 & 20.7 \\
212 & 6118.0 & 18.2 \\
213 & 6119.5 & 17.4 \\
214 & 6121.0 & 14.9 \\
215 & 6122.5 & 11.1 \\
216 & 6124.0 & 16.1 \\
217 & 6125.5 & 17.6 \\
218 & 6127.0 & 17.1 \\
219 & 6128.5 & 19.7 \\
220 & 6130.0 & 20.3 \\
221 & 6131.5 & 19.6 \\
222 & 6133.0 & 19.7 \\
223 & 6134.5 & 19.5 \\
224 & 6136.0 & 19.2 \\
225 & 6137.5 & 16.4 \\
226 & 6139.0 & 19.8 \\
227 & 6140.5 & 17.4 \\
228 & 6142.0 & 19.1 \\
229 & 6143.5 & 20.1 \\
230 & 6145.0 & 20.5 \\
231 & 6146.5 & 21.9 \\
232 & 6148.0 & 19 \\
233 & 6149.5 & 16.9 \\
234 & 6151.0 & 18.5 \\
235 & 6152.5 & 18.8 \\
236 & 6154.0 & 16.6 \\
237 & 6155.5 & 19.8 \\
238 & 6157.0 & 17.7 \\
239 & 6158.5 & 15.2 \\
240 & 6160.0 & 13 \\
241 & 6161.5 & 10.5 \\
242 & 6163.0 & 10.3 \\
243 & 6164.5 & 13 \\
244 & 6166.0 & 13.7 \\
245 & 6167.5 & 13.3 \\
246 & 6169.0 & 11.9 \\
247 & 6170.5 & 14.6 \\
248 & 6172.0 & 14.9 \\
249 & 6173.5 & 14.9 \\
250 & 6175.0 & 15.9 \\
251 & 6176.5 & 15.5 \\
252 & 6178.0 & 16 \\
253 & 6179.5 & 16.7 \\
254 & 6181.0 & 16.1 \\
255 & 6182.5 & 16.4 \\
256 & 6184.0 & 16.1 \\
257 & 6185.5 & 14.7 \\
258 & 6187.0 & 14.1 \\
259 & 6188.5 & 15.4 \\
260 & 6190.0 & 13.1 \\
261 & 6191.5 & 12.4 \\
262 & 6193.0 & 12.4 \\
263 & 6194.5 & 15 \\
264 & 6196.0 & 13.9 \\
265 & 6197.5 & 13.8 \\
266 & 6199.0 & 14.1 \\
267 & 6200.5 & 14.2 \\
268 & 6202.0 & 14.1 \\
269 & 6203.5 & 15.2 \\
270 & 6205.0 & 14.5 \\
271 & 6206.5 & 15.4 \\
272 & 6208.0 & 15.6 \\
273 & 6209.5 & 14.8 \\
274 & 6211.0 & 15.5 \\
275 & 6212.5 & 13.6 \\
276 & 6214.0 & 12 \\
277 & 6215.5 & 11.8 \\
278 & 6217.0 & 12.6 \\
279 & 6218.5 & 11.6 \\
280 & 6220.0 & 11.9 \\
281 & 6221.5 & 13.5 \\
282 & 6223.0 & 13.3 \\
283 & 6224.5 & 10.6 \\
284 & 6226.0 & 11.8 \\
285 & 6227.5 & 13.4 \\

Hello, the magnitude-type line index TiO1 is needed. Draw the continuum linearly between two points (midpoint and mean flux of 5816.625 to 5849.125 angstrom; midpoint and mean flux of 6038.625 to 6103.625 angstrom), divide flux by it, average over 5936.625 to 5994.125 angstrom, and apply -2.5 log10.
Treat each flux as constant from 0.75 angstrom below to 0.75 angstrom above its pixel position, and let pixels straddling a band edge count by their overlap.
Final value 0.179 mag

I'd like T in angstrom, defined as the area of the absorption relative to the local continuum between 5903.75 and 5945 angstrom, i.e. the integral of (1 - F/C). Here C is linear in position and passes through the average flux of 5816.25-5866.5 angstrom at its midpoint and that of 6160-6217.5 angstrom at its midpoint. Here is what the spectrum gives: 4.3 angstrom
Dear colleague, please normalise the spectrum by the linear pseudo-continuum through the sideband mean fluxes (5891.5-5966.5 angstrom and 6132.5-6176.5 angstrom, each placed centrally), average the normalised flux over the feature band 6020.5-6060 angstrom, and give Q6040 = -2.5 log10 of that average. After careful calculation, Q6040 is -0.19 mag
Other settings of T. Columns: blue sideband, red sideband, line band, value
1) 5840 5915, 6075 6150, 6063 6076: -0.4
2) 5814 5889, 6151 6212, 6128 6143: -4.2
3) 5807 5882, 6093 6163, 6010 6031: 0.7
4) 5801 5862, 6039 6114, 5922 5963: 6.8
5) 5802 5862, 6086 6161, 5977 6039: 5.6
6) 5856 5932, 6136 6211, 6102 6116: -3.7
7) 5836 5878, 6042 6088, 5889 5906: 8.0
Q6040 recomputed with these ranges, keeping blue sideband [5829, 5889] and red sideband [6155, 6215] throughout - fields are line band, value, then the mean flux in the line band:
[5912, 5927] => 0.07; 14.2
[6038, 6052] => -0.25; 18.6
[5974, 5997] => -0.06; 15.8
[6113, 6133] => -0.22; 17.9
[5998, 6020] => -0.08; 16.1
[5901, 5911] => 0.20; 12.7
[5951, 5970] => 0.01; 14.8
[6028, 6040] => -0.18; 17.5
